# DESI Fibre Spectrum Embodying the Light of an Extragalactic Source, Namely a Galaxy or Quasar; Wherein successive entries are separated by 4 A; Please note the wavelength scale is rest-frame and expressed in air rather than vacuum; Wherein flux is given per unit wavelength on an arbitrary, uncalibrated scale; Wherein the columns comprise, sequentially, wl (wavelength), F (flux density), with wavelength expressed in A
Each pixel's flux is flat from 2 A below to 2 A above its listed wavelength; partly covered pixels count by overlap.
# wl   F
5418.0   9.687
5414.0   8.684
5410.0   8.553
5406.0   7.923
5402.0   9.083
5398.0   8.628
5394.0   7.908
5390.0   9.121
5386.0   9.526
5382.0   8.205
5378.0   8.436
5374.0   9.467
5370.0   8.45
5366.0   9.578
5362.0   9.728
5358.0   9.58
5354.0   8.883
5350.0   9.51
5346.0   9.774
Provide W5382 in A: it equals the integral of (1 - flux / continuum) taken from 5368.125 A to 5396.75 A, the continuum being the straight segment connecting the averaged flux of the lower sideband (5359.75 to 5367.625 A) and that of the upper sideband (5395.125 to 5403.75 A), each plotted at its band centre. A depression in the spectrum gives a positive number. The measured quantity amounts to 1.4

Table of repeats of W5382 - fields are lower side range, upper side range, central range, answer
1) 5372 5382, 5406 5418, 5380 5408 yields 0.4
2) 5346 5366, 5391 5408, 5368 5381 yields 0.4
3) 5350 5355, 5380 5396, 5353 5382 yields -0.5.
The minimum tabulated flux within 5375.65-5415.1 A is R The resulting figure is 7.908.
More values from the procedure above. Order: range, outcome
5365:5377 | 8.45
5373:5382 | 8.205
